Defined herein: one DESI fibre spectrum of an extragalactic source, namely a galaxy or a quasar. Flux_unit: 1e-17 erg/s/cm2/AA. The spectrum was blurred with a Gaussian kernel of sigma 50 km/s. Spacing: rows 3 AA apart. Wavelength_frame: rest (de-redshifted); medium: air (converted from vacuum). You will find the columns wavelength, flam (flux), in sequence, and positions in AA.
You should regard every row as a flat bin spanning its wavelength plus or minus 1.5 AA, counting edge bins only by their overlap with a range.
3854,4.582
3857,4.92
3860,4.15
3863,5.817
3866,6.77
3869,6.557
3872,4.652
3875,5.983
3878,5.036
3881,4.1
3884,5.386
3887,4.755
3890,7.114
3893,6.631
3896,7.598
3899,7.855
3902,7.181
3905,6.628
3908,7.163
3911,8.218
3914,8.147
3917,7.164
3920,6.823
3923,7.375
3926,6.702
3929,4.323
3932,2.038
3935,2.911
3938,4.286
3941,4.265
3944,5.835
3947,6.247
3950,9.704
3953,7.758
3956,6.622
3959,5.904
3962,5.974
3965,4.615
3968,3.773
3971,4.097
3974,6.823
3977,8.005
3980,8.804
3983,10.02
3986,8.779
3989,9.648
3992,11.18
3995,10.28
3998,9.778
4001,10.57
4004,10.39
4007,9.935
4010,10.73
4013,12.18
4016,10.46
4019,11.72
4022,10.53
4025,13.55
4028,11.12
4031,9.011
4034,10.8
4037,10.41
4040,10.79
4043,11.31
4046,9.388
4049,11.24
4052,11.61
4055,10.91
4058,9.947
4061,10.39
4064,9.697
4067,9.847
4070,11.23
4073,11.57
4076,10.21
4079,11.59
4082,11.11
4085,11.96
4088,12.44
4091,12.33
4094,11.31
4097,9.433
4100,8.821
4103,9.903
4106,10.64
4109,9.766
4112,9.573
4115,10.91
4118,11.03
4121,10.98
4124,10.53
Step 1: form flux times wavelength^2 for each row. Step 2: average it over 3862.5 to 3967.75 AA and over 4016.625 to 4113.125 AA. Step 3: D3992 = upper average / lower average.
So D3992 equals 1.9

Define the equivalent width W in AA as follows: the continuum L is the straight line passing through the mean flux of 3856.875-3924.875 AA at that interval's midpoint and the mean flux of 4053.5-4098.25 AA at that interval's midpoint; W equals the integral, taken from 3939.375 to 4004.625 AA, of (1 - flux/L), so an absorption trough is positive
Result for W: 6.25 AA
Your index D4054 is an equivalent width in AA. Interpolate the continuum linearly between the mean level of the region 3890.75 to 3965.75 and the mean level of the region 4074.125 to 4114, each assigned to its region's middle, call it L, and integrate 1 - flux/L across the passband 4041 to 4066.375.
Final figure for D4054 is -2.38 AA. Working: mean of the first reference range 6.34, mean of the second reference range 10.7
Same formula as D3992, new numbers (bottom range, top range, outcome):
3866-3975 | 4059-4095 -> 2.00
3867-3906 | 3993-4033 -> 1.88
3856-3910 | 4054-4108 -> 1.96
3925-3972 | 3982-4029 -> 2.07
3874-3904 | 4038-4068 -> 1.85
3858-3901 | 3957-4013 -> 1.50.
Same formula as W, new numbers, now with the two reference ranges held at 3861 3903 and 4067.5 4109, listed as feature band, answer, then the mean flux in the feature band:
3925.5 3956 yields 8.4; 5.42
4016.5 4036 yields -3.4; 11.1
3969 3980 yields 2.3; 6.53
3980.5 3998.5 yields -2.7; 9.89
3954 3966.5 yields 3.2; 5.86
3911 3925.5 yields -1.1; 7.42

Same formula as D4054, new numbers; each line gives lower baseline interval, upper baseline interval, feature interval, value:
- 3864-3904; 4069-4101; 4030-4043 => -0.65 AA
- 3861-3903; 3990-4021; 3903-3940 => 7.24 AA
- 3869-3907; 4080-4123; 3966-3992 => 1.52 AA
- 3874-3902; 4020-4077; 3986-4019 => -3.80 AA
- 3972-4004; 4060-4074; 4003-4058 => -4.96 AA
